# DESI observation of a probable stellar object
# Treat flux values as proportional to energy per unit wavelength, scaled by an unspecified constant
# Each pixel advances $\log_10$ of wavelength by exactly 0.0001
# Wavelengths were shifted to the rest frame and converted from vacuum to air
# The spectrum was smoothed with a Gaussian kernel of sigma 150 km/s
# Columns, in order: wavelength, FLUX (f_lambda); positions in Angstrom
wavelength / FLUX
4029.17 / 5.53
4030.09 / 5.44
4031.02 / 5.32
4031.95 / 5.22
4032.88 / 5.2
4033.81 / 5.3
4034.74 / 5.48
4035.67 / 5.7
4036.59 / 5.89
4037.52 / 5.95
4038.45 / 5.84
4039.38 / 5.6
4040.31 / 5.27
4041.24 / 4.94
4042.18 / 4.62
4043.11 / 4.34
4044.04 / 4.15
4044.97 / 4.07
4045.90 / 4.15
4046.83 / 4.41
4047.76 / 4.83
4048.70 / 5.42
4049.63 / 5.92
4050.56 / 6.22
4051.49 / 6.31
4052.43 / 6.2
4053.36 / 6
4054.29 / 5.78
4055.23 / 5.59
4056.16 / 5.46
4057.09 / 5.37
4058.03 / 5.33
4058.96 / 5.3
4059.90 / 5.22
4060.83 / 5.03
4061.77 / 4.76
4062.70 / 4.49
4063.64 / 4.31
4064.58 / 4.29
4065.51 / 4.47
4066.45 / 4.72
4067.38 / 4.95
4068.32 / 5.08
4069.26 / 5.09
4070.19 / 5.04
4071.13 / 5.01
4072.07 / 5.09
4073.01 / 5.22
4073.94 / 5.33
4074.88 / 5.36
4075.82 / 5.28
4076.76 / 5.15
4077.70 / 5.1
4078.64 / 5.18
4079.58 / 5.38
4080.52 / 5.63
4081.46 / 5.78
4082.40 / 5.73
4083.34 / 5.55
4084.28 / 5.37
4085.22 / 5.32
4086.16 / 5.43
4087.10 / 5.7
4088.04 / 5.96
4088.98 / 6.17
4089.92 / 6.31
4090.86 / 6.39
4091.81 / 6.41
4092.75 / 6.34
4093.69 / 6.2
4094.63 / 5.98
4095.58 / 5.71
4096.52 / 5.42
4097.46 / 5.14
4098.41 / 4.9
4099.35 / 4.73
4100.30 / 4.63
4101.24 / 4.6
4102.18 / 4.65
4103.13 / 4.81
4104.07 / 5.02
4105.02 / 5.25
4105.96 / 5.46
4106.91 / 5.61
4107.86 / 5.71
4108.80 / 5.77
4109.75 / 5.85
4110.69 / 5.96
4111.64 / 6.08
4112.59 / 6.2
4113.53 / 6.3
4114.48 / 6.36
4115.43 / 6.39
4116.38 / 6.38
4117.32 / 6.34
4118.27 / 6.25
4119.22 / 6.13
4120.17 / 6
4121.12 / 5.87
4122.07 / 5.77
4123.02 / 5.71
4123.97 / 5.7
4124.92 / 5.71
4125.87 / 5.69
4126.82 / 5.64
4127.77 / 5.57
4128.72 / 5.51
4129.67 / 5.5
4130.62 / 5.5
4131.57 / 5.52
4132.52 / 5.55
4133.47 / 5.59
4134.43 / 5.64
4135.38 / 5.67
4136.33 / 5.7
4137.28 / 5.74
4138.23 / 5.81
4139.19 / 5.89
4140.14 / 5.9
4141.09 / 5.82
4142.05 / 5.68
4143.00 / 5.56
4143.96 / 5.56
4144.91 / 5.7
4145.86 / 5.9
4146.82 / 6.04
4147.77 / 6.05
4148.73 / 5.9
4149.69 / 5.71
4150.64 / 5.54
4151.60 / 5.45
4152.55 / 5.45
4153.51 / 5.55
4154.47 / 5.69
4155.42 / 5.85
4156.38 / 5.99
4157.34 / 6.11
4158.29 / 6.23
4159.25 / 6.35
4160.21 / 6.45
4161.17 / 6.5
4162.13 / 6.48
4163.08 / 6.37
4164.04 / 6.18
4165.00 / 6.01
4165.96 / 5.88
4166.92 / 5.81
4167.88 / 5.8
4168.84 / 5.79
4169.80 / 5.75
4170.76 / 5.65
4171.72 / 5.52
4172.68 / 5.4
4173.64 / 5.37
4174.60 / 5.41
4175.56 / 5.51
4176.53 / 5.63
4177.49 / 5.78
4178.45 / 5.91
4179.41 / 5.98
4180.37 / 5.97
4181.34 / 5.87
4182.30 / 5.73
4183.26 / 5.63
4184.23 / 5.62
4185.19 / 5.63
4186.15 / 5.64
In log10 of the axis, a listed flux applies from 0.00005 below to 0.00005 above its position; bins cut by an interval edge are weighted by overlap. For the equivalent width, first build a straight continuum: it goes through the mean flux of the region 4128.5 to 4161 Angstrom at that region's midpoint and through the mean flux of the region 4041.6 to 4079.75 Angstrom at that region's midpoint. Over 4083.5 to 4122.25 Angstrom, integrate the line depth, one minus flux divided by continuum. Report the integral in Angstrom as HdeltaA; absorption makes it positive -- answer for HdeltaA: -2.1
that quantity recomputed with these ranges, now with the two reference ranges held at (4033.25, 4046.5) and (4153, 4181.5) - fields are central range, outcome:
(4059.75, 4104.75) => 0.6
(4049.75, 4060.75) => -1.1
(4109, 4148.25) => -1.4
